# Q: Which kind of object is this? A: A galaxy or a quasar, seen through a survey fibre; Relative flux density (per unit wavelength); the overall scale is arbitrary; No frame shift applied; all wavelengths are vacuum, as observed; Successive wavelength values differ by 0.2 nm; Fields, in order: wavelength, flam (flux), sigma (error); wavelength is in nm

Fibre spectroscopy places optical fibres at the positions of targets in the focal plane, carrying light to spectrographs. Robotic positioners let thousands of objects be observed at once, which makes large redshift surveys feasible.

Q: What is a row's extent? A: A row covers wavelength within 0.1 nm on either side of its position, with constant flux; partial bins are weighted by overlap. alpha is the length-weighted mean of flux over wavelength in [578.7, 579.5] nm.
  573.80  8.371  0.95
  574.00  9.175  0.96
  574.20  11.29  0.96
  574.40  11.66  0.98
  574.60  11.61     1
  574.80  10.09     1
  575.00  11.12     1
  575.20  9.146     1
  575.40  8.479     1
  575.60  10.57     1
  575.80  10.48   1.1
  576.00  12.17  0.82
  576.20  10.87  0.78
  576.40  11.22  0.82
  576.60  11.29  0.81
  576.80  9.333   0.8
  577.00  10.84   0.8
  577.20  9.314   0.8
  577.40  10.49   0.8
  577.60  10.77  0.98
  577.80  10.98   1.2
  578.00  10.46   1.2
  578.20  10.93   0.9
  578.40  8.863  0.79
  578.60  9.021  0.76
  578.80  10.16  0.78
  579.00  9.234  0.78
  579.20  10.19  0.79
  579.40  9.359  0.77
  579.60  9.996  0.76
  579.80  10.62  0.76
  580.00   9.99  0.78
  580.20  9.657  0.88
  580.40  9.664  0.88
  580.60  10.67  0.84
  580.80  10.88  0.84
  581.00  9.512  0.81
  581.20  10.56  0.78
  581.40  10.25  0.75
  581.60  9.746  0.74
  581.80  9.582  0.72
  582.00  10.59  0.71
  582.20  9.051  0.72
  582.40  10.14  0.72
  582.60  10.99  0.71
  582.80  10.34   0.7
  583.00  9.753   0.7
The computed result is 9.74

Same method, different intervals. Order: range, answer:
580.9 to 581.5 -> 10.1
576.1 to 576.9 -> 10.7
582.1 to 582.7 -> 10.1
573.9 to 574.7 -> 10.9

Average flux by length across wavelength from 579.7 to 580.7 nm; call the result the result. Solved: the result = 10.1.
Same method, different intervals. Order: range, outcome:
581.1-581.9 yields 10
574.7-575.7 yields 9.88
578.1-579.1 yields 9.64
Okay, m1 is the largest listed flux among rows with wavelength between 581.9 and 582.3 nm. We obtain 10.59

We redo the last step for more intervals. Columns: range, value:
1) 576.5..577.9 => 11.29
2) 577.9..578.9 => 10.93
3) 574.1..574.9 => 11.66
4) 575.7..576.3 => 12.17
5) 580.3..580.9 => 10.88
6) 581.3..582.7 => 10.99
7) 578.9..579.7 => 10.19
